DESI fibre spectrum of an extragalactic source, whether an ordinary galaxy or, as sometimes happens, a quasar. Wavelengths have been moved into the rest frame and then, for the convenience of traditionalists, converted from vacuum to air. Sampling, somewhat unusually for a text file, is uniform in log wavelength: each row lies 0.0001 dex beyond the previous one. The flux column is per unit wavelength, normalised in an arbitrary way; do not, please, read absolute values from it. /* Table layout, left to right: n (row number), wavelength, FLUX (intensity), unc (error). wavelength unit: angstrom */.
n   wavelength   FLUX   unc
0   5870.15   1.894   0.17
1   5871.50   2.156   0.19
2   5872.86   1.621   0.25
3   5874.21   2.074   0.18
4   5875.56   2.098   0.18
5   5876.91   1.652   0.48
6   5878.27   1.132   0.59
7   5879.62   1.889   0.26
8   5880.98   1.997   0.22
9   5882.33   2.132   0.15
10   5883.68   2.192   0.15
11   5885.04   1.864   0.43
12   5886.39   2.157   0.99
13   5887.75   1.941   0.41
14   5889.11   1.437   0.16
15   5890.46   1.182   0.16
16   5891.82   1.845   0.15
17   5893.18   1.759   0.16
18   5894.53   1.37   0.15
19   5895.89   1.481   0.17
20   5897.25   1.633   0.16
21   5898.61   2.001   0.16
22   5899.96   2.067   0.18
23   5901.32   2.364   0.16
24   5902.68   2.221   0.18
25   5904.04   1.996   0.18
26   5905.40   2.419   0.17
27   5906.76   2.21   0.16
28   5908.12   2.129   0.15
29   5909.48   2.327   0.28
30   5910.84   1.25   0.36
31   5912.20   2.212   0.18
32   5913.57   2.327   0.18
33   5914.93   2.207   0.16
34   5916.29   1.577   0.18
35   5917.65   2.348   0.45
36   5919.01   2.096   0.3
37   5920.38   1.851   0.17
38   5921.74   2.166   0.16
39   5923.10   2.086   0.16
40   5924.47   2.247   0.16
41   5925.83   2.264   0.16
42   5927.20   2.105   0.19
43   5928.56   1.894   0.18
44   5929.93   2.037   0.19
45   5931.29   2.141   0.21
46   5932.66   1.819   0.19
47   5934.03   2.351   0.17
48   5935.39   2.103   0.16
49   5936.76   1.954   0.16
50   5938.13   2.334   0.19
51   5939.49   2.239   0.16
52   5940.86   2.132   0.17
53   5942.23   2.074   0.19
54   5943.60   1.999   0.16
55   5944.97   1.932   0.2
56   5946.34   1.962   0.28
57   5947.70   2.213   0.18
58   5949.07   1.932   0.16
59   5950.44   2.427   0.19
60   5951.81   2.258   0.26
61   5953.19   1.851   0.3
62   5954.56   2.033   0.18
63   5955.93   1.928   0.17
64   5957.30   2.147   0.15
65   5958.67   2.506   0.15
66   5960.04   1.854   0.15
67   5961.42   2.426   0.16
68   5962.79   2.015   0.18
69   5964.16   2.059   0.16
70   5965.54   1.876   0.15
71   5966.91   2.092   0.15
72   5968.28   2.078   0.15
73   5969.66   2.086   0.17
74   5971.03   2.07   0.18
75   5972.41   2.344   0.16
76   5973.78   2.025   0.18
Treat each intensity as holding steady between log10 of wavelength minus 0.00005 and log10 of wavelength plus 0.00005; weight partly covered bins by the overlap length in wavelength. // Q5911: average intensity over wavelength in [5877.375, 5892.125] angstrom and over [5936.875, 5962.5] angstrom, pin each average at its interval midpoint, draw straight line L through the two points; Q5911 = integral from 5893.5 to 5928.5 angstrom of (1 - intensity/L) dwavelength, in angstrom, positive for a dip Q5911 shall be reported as -1.94 angstrom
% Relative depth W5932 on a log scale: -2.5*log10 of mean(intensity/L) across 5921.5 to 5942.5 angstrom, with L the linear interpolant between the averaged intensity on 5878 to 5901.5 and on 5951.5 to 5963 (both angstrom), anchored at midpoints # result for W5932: -0.066 mag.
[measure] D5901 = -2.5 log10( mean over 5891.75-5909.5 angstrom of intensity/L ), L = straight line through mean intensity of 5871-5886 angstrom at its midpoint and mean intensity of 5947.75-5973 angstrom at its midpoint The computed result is -0.01 mag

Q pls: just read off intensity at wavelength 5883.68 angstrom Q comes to 2.192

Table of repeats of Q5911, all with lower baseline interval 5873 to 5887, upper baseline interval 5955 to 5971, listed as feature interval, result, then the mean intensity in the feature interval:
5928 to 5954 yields -0.53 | 2.09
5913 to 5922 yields -0.37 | 2.08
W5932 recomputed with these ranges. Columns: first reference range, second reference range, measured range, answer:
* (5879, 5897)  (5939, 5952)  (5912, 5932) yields -0.07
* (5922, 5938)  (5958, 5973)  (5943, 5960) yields 0.01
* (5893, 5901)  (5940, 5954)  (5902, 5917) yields -0.14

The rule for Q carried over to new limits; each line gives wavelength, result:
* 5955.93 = 1.928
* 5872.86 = 1.621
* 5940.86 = 2.132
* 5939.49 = 2.239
